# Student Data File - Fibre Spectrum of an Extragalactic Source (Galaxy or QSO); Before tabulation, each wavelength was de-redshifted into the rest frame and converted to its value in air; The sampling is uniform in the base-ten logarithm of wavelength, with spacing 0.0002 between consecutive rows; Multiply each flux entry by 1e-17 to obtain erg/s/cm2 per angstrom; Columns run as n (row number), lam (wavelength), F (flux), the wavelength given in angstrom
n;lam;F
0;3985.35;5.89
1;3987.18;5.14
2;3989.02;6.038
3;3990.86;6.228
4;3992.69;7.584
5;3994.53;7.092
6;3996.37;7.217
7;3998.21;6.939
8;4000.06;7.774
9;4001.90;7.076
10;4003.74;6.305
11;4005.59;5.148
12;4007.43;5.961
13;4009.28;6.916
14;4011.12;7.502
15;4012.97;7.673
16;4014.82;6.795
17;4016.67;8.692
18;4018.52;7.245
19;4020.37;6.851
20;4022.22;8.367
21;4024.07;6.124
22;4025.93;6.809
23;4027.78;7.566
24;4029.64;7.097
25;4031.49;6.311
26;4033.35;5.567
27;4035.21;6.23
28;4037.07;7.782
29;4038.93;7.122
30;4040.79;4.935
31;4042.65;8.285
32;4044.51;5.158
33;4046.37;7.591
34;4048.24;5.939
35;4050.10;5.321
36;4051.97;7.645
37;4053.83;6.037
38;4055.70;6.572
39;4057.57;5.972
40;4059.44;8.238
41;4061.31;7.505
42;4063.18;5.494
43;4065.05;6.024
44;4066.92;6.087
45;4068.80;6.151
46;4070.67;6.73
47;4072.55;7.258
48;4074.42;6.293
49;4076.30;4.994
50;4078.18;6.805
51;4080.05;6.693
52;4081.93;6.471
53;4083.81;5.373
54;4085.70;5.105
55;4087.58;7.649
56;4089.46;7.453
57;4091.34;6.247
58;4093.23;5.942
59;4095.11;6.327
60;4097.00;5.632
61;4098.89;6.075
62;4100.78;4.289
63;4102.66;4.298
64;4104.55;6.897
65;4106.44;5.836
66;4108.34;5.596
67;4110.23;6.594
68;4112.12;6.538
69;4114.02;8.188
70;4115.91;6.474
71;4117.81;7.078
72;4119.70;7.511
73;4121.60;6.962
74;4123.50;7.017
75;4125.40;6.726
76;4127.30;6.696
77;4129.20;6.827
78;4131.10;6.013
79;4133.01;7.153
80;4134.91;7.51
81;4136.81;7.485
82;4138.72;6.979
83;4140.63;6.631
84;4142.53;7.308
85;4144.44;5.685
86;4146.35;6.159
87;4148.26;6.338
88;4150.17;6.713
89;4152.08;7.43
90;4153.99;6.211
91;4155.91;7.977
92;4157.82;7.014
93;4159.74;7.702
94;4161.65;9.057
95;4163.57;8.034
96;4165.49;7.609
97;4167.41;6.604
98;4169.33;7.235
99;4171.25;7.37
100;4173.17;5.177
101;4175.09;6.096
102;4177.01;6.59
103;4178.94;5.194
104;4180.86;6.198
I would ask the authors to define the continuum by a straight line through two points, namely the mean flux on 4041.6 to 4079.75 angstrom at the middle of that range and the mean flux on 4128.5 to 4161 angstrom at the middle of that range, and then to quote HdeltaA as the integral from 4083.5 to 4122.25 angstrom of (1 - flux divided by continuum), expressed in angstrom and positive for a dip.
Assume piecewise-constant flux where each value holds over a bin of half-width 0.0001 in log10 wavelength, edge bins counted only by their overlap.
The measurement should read 2.4 angstrom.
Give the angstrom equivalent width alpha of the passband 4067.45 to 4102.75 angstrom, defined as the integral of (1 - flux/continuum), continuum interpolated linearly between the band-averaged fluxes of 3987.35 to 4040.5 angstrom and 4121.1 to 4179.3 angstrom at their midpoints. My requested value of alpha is 3.87 angstrom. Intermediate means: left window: 6.88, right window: 6.9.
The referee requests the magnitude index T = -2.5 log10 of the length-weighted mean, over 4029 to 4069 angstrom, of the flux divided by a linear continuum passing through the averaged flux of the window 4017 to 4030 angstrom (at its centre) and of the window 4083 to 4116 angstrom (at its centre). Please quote 0.06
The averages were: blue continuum 7.22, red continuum 6.13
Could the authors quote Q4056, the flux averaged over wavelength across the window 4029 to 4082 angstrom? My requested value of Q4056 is 6.49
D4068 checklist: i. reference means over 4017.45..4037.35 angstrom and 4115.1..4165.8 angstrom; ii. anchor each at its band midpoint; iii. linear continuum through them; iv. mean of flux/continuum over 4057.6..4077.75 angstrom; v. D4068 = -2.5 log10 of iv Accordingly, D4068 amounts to 0.08 mag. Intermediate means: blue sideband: 6.89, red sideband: 7.04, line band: 6.46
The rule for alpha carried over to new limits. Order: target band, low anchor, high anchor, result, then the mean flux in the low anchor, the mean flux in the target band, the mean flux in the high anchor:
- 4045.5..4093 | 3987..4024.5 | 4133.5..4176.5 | 3.5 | 6.93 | 6.46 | 7.01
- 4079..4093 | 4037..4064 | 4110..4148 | 0.7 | 6.61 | 6.41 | 6.87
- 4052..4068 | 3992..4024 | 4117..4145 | 1.1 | 7.1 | 6.55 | 6.92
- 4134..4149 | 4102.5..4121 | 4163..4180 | -0.3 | 6.6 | 6.77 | 6.62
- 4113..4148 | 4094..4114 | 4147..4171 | -1.7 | 5.92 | 6.9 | 7.31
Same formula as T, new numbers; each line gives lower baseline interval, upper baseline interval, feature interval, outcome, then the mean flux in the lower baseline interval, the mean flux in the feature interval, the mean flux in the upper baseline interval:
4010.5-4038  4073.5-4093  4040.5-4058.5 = 0.06 mag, 7.1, 6.4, 6.29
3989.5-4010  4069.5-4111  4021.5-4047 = -0.04 mag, 6.73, 6.76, 6.11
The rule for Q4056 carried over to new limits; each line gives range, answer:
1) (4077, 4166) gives 6.68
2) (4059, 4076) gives 6.53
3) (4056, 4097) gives 6.4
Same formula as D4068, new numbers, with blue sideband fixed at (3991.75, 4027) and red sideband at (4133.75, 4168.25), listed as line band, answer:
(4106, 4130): 0.05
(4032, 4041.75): 0.12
